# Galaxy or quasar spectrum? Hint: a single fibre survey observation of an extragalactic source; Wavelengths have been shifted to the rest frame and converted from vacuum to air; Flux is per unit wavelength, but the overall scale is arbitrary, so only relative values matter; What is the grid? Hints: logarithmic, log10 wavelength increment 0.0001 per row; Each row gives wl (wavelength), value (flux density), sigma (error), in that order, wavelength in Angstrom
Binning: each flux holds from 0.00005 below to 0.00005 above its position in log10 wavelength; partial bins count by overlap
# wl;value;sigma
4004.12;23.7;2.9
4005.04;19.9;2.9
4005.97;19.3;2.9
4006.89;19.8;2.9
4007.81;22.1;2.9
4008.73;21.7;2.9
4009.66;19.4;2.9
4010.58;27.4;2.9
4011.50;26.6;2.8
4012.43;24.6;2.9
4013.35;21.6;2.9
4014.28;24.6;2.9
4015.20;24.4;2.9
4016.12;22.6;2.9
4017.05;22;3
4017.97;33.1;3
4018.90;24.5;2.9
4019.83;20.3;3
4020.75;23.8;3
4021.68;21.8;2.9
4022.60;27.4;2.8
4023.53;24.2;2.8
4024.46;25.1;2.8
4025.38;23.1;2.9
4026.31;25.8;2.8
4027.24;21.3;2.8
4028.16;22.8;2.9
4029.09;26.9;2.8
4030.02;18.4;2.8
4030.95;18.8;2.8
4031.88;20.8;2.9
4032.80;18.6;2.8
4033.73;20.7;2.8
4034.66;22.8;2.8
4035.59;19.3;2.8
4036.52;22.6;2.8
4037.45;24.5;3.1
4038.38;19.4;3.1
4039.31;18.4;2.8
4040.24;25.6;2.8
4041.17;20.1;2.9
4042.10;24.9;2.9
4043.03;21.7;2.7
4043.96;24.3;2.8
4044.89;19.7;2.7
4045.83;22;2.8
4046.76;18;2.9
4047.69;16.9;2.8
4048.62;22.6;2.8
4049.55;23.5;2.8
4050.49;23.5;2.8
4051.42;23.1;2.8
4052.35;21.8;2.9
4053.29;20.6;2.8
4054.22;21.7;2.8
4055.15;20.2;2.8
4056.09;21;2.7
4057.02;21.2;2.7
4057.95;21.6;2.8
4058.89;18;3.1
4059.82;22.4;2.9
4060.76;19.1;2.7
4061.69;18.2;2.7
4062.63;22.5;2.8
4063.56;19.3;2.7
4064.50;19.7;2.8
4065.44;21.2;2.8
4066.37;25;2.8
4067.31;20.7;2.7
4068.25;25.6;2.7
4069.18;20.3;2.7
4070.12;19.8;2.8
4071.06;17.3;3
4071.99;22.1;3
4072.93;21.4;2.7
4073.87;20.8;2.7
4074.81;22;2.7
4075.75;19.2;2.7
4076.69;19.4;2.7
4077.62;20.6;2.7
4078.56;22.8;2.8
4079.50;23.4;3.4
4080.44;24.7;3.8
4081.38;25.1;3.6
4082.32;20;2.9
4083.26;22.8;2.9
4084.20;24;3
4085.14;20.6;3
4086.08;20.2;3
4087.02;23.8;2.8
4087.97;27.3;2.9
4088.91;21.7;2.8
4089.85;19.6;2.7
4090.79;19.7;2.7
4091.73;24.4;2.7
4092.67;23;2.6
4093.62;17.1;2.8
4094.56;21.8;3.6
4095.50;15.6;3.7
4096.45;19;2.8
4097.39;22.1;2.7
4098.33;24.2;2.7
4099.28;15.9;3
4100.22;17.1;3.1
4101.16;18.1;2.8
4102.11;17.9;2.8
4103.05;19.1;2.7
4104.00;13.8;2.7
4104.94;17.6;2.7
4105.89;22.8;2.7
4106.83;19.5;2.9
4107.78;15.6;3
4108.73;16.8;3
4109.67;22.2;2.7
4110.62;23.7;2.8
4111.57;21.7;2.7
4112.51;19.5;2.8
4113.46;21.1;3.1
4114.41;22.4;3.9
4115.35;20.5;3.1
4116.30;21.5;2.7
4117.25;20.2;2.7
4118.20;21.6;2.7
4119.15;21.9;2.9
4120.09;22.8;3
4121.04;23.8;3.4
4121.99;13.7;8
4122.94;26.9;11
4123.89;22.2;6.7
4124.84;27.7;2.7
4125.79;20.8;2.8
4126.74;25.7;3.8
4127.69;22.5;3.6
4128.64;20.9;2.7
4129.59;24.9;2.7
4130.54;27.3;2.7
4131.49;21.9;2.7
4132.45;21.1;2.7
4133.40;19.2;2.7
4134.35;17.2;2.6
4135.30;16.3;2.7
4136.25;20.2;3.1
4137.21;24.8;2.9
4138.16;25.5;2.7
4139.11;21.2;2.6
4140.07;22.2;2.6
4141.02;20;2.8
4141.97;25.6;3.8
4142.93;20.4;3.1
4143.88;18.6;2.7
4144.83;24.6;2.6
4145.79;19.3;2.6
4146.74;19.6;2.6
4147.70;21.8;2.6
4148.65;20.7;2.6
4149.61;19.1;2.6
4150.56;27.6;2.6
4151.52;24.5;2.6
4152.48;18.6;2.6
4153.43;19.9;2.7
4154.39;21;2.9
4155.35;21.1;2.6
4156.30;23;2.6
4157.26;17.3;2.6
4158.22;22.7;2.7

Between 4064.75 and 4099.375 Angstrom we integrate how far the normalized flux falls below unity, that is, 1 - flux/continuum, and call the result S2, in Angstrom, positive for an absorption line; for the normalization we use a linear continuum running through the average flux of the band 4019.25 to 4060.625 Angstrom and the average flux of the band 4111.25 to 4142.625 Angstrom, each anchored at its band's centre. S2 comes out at 0.6 Angstrom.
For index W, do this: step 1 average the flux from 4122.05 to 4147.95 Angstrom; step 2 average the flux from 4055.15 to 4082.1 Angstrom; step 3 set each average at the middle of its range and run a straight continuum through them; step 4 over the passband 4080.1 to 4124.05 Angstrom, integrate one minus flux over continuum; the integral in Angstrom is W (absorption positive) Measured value 1.74 Angstrom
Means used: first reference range 21.2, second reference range 22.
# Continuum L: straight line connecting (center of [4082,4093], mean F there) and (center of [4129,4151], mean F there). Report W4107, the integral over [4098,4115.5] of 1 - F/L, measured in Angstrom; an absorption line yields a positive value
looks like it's 2.1 Angstrom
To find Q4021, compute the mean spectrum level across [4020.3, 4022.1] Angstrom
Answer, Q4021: 22.8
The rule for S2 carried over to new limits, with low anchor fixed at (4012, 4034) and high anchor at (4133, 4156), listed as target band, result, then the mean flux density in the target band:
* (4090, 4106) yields 1.98 Angstrom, 19.3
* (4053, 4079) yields 1.94 Angstrom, 20.9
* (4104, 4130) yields 0.39 Angstrom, 21.4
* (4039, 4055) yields 0.82 Angstrom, 21.7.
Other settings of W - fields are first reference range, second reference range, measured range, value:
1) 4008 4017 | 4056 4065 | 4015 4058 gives -0.72 Angstrom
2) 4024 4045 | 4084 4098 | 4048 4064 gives 0.44 Angstrom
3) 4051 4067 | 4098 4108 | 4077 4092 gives -2.36 Angstrom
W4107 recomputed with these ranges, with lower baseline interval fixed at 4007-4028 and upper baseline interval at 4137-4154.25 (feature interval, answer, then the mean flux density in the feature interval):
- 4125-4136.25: 0.18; 21.7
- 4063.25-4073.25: 0.83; 21.1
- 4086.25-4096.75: 0.70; 21.2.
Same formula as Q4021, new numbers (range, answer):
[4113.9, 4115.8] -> 21.5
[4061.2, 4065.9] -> 20.2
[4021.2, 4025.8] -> 24.3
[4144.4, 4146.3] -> 21.8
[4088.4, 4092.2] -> 21.5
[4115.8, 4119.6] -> 21.2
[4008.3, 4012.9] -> 23.9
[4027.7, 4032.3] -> 21.5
